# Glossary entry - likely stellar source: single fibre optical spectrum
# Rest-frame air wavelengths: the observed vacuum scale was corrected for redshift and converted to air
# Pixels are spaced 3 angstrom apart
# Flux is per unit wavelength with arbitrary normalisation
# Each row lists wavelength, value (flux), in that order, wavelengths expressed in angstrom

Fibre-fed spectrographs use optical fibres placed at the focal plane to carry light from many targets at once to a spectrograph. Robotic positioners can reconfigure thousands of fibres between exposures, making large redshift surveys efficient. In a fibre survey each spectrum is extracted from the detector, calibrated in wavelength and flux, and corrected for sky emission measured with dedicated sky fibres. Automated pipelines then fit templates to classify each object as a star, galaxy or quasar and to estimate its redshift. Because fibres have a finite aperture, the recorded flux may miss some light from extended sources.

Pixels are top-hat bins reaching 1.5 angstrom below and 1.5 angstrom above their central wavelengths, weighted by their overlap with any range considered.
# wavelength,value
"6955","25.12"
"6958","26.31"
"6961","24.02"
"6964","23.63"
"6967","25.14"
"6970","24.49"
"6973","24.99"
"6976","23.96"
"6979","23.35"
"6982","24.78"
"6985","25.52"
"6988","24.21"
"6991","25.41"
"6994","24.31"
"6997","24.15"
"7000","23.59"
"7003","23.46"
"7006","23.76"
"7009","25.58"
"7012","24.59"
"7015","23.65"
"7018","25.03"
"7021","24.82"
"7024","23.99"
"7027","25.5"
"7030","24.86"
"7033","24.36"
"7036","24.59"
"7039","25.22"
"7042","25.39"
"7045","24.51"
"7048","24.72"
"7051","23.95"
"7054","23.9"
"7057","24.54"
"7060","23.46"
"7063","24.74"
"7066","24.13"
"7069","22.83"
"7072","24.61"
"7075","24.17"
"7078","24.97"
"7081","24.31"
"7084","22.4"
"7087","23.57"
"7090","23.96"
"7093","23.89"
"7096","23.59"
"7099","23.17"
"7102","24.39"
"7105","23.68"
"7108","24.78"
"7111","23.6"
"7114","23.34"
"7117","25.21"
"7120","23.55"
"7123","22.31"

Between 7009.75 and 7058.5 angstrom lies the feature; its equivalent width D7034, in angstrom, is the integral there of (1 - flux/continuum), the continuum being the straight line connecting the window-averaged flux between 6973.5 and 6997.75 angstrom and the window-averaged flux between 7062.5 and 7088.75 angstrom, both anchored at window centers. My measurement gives -0.8 angstrom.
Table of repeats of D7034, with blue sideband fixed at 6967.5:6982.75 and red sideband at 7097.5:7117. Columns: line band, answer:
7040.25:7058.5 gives -0.30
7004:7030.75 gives -0.44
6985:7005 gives 0.01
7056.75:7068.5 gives 0.00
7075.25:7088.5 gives 0.09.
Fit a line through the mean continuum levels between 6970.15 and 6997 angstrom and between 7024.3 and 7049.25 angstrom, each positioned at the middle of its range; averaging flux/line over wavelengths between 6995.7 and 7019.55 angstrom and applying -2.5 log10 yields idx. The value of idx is 0.02 mag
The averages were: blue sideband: 24.5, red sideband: 24.9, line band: 24.2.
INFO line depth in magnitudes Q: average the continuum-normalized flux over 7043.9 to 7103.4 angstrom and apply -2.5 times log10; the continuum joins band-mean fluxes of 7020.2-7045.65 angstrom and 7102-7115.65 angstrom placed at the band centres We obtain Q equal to 0.02 mag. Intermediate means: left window 24.8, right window 23.9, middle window 24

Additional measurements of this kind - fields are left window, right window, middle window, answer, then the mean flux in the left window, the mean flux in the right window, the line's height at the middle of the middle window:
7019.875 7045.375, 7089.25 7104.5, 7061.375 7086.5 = 0.01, 24.8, 23.8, 24.2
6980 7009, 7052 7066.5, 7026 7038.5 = -0.03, 24.4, 24.1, 24.3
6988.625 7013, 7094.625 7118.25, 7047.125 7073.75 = 0.00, 24.3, 24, 24.1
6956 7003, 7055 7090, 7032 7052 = -0.02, 24.5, 24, 24.1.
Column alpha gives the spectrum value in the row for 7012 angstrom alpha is 24.59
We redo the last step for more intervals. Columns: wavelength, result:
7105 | 23.68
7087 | 23.57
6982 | 24.78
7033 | 24.36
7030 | 24.86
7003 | 23.46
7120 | 23.55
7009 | 25.58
